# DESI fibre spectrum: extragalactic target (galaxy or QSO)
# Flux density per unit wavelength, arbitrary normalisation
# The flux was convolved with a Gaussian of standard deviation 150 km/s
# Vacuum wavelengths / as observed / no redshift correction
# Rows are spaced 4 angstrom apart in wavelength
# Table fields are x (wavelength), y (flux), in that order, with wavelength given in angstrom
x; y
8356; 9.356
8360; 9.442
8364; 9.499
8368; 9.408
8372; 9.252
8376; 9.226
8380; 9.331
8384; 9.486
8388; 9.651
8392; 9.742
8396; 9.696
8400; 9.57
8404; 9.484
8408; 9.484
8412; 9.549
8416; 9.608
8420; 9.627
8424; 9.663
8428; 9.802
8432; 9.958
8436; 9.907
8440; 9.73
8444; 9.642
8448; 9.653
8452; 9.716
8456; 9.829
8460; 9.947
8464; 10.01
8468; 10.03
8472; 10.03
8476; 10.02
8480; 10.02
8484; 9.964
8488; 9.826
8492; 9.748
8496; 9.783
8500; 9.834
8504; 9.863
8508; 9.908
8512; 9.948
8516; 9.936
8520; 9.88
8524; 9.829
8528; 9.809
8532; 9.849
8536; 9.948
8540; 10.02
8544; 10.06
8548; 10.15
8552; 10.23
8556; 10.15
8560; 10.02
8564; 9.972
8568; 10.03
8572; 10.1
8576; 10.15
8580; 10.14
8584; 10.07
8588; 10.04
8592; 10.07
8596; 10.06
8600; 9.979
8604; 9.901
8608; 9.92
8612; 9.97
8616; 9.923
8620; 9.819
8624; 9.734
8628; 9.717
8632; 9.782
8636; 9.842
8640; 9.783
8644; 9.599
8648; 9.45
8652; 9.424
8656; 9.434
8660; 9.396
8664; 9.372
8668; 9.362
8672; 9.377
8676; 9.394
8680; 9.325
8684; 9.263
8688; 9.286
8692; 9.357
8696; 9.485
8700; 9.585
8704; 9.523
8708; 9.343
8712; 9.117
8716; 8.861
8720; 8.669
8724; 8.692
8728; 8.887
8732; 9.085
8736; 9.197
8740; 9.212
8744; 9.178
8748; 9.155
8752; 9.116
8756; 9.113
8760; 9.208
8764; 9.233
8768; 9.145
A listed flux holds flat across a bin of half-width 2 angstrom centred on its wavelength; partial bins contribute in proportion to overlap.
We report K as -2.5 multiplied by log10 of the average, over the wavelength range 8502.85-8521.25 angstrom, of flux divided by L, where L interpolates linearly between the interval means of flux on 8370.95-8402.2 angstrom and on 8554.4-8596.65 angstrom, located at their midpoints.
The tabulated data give 0.00 mag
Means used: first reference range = 9.5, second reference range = 10.1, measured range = 9.91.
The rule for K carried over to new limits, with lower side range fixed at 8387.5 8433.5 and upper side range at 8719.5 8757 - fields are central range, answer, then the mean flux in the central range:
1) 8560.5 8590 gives -0.08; 10.1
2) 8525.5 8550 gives -0.06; 9.97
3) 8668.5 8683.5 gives -0.02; 9.35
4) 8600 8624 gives -0.07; 9.9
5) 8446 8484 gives -0.04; 9.92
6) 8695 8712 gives -0.04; 9.44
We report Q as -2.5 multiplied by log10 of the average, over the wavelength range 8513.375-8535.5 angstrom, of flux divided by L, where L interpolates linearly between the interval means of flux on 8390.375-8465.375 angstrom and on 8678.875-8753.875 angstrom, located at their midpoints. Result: -0.04 mag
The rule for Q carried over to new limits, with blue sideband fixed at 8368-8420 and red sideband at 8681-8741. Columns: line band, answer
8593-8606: -0.078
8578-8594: -0.087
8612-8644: -0.061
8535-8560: -0.084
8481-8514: -0.053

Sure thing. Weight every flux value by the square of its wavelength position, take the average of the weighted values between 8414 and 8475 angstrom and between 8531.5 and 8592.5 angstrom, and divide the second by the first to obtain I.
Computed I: 1.05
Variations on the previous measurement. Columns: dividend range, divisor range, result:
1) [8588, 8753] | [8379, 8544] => 1.01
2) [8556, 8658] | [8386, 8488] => 1.05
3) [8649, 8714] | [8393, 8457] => 1.03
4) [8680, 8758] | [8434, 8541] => 0.98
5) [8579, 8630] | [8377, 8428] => 1.09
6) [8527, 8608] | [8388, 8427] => 1.08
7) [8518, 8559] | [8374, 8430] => 1.08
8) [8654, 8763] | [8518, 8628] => 0.95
